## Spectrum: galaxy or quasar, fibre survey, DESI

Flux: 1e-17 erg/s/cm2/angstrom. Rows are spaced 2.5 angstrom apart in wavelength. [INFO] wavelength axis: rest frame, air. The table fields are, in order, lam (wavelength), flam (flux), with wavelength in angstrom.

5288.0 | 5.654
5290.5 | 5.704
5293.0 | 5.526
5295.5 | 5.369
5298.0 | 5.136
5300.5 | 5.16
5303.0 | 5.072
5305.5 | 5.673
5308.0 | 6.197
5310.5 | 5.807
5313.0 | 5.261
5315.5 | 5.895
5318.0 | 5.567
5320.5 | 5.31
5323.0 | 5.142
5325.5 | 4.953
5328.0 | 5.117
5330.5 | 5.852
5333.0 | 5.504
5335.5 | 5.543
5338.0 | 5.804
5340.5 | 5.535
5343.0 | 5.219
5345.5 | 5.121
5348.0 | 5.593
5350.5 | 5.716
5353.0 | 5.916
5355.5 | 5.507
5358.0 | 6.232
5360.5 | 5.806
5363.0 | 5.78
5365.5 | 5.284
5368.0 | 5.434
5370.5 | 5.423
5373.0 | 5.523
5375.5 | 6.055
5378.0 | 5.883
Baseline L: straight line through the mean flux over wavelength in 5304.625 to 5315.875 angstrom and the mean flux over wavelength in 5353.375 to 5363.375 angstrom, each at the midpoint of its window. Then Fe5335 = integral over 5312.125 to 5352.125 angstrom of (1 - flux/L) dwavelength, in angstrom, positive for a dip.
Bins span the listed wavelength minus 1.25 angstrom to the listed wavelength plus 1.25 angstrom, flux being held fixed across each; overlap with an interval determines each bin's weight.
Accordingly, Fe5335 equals 2.4 angstrom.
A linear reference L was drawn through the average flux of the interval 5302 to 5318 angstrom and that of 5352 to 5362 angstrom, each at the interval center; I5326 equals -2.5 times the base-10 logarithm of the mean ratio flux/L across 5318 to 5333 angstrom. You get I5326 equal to 0.08 mag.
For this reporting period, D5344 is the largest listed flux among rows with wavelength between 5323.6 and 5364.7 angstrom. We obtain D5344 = 6.232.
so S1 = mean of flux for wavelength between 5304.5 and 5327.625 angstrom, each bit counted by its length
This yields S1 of 5.52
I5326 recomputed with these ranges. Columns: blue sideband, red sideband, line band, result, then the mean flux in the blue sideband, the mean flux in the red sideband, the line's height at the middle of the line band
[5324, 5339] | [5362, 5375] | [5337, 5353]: -0.01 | 5.45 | 5.52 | 5.47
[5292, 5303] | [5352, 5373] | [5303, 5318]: -0.07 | 5.27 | 5.66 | 5.35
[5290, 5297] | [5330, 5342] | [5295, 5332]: 0.02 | 5.5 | 5.63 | 5.56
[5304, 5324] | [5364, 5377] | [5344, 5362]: -0.02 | 5.61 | 5.55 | 5.57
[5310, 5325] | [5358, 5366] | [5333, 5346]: 0.03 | 5.45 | 5.75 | 5.6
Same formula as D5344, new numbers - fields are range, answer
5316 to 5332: 5.852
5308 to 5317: 6.197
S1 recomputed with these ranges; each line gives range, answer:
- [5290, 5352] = 5.47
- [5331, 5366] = 5.62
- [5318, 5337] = 5.37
